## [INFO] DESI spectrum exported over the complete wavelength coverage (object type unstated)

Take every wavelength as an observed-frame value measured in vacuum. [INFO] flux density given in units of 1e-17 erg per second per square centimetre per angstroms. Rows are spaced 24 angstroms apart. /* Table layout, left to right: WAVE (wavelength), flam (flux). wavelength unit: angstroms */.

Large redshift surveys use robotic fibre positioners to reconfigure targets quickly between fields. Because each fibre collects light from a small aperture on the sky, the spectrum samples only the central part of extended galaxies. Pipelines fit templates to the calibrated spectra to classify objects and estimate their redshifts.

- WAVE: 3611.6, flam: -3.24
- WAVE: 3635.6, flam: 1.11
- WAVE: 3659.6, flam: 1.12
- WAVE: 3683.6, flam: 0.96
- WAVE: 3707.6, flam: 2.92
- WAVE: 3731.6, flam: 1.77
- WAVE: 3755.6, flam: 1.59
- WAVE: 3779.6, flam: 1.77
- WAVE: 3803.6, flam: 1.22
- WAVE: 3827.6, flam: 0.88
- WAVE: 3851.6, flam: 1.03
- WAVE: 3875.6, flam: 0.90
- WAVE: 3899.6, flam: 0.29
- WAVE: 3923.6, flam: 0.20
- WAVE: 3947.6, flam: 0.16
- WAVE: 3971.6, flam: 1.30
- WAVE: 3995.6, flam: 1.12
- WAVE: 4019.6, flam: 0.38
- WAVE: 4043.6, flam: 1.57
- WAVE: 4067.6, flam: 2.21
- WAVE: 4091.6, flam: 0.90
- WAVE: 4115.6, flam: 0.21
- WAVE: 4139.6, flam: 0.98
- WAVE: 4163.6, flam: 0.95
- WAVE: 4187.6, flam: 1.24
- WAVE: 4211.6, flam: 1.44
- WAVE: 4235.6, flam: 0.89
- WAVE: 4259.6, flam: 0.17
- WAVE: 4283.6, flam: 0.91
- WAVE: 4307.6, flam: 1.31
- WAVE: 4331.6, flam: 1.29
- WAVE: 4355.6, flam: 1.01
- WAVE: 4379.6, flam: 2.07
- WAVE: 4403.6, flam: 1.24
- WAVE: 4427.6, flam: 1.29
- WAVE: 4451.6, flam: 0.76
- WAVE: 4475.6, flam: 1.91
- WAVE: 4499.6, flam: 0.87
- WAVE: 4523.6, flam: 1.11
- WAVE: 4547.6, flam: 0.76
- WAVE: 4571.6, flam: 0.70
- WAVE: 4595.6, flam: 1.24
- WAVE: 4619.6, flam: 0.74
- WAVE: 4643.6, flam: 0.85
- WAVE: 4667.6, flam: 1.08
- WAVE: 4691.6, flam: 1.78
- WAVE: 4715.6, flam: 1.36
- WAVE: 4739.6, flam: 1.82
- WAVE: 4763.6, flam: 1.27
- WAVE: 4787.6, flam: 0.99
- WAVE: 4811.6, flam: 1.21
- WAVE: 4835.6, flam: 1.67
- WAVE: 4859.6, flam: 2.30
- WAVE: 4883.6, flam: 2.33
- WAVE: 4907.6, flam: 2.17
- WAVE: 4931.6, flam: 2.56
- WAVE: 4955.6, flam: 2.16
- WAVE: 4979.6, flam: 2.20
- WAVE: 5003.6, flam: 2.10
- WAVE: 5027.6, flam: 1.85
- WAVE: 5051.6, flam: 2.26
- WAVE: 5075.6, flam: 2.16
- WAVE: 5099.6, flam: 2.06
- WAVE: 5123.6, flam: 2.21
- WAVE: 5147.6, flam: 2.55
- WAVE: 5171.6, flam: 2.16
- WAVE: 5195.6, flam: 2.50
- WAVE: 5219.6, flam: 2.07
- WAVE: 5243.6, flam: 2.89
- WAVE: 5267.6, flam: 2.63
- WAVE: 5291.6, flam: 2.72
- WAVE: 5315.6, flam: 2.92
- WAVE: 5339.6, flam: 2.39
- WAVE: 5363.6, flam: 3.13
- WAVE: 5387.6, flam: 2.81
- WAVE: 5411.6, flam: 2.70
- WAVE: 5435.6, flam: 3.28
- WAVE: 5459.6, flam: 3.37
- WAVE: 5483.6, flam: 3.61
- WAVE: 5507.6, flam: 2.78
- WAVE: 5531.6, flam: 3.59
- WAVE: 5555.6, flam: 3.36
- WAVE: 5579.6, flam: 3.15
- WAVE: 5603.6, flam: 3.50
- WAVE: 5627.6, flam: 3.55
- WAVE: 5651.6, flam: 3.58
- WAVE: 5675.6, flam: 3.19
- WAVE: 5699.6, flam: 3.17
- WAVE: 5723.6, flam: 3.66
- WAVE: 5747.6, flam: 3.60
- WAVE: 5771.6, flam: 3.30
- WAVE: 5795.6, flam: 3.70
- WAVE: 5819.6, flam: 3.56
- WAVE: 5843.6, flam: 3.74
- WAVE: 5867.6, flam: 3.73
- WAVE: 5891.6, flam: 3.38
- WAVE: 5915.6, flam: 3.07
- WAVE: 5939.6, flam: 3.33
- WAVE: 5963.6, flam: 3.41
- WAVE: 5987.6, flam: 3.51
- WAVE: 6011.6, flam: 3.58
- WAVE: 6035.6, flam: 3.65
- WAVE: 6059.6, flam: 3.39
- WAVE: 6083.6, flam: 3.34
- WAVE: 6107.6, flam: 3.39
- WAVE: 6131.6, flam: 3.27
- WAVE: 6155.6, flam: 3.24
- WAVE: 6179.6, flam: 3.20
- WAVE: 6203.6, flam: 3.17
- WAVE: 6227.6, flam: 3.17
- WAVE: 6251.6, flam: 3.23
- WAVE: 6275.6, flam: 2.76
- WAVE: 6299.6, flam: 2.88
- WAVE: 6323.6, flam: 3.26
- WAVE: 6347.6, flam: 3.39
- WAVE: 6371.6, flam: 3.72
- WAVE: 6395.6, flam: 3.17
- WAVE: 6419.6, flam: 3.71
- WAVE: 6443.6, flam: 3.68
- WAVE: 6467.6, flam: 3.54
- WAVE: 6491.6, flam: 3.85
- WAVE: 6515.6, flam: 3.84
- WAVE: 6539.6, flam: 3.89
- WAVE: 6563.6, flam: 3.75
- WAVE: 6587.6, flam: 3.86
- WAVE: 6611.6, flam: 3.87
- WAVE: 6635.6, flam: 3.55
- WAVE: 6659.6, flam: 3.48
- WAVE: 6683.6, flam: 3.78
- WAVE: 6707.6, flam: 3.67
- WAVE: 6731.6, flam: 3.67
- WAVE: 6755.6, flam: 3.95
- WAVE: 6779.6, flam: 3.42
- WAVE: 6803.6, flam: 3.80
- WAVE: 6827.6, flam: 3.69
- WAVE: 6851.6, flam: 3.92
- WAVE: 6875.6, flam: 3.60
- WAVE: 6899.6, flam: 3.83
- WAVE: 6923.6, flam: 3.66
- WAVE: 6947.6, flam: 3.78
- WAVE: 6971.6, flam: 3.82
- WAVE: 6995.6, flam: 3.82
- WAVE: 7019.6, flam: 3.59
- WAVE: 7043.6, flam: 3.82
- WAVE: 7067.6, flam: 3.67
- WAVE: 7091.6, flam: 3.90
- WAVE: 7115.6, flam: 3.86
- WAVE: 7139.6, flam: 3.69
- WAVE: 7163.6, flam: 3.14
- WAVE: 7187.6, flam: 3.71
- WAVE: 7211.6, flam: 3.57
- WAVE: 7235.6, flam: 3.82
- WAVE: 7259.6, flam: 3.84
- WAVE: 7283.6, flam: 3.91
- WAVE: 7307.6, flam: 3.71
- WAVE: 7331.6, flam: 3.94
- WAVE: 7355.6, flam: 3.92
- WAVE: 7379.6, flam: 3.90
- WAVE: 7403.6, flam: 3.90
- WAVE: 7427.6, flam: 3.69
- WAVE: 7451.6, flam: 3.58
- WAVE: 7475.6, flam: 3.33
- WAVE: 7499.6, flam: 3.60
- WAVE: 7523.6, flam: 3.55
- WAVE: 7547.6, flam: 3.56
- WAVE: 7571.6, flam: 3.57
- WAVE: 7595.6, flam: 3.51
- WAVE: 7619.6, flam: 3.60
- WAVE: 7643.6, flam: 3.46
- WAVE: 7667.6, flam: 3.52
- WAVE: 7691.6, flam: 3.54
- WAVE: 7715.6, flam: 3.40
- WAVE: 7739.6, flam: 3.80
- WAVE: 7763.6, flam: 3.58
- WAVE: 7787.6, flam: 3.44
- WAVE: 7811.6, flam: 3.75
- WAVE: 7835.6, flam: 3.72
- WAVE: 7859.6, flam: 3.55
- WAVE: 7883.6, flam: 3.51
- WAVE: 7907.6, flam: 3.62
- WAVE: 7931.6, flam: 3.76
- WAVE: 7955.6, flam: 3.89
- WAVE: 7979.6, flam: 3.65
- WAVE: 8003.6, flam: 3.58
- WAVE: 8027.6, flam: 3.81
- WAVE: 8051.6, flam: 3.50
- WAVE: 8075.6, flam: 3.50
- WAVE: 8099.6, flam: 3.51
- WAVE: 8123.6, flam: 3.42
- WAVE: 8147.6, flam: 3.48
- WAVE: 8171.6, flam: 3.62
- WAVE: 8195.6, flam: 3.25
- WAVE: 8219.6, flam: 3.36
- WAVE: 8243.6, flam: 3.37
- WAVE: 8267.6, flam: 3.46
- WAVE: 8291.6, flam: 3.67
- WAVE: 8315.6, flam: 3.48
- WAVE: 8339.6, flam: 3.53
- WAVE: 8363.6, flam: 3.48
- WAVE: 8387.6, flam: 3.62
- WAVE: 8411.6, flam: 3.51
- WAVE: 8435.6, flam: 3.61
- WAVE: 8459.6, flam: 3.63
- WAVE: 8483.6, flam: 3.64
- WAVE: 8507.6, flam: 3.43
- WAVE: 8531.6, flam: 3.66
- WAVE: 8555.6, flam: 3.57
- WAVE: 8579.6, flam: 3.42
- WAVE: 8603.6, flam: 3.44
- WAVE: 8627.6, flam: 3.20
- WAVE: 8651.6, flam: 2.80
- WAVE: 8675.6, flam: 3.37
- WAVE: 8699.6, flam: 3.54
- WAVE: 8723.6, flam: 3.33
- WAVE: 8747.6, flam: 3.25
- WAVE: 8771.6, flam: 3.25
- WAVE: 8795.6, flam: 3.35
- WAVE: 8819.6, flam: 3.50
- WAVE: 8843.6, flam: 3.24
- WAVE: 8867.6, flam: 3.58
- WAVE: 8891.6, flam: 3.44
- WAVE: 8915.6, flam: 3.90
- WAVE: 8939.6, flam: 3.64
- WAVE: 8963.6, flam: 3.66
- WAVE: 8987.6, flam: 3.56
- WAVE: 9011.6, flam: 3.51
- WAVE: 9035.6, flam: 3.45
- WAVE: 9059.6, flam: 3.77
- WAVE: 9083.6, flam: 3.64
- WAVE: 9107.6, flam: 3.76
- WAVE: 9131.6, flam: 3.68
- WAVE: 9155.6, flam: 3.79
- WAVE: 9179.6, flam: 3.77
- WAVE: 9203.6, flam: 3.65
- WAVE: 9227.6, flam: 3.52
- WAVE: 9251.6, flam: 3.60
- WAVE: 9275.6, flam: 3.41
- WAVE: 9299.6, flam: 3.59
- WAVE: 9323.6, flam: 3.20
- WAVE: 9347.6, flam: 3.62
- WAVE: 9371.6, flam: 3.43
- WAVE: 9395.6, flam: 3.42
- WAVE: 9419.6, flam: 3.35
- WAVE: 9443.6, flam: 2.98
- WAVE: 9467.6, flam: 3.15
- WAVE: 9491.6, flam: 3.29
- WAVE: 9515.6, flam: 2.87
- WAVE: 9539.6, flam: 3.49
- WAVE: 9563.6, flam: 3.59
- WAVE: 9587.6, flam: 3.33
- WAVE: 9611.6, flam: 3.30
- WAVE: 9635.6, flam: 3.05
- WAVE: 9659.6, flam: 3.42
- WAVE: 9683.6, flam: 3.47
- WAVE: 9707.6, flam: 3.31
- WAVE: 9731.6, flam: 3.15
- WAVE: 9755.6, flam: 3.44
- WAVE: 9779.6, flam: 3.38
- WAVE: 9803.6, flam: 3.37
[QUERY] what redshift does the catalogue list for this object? 0.21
